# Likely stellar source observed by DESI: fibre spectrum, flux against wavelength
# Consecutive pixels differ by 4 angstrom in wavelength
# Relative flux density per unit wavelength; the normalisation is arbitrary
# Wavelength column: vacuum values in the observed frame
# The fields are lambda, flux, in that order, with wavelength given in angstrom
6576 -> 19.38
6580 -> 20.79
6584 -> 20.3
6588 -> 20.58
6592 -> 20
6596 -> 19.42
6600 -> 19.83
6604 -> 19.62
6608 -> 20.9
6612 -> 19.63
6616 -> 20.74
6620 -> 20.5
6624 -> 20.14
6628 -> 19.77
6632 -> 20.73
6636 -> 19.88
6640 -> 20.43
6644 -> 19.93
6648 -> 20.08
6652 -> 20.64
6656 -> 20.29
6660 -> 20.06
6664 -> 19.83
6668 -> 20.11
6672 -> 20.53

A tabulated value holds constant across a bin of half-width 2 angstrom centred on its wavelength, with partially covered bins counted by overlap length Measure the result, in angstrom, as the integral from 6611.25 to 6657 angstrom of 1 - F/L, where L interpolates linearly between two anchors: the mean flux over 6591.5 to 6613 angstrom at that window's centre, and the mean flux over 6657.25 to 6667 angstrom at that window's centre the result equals -0.7 angstrom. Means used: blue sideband 19.9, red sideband 20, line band 20.2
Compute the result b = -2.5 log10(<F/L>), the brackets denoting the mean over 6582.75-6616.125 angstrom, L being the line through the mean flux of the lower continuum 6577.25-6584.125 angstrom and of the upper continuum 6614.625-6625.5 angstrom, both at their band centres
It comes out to 0.02 mag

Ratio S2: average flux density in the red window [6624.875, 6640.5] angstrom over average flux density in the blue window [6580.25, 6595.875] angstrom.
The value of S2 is 1.00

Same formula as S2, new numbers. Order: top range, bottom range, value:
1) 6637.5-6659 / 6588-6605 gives 1.02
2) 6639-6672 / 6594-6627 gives 1.00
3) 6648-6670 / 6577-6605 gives 1.01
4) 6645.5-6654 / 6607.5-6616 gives 1.00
